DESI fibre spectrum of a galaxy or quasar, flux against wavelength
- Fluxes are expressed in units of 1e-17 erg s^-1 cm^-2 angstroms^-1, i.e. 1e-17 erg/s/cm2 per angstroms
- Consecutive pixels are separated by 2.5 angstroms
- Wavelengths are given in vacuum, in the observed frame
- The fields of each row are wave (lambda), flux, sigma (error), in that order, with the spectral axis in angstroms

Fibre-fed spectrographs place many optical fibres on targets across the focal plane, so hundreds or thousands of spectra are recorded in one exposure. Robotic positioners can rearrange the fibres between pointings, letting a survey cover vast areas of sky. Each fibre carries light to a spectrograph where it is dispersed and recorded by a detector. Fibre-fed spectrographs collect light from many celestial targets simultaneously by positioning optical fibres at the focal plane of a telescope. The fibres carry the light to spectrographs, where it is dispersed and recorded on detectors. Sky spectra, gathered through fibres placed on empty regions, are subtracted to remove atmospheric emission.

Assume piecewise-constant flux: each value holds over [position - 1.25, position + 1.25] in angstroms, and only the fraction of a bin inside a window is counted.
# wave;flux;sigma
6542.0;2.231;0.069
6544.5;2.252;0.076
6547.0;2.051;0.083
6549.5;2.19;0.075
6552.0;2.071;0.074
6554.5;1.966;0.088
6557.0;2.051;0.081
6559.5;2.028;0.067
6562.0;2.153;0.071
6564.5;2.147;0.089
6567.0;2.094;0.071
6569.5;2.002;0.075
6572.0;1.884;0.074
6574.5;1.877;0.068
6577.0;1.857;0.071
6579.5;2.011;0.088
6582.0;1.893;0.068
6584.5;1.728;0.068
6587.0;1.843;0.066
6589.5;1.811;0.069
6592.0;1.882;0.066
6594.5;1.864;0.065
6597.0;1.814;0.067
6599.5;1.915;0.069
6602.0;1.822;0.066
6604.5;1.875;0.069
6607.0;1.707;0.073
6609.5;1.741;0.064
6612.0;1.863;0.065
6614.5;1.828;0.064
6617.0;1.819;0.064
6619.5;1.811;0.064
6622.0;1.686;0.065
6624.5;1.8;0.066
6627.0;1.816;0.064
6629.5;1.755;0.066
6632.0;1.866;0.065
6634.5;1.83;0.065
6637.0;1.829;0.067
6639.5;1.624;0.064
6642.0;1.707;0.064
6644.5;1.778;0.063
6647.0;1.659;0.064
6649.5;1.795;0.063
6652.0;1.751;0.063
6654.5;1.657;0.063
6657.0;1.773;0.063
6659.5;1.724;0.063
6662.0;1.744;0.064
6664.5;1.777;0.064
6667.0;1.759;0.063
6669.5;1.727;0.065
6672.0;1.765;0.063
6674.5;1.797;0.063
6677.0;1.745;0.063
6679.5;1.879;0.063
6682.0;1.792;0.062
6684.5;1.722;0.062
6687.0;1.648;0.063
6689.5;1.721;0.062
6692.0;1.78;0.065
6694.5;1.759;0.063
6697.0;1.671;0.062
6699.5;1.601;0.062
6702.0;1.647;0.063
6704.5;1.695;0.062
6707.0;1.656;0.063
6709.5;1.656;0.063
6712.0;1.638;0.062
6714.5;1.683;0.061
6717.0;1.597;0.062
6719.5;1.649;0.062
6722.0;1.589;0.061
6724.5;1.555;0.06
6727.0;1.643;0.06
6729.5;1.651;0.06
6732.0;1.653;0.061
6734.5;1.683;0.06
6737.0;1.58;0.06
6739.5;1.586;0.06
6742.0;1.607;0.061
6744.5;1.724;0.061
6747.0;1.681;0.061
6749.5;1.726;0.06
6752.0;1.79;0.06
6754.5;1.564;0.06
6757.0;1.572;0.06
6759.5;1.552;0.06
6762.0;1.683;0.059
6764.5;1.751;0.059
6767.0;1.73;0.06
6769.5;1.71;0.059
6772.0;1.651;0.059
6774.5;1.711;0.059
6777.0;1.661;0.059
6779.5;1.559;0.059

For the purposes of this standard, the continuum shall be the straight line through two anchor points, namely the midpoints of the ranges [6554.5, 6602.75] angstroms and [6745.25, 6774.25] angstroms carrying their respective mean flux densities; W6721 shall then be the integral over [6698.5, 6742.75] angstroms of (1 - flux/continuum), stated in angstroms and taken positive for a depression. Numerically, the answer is 2.53 angstroms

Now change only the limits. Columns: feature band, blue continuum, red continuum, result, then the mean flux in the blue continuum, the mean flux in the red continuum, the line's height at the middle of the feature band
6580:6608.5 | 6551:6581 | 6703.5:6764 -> 1.6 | 2.01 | 1.64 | 1.95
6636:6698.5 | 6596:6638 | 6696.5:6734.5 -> -0.7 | 1.81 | 1.64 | 1.72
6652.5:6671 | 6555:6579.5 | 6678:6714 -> 0.5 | 2.01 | 1.7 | 1.79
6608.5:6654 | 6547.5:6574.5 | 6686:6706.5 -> 2.2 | 2.05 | 1.69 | 1.86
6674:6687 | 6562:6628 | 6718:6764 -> -0.3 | 1.87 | 1.64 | 1.73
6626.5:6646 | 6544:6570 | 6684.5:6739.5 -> 1.0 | 2.09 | 1.65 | 1.87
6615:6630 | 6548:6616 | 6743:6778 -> 0.7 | 1.92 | 1.68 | 1.87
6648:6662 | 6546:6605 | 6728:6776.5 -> 0.6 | 1.95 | 1.66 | 1.82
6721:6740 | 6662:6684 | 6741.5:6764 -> 0.8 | 1.78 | 1.66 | 1.69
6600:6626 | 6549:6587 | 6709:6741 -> 1.2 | 1.99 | 1.63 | 1.88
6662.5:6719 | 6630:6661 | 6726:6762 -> -0.4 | 1.75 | 1.65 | 1.7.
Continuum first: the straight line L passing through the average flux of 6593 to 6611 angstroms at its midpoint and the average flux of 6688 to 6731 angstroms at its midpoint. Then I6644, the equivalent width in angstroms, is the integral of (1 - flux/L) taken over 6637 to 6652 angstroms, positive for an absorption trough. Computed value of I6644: 0.3 angstroms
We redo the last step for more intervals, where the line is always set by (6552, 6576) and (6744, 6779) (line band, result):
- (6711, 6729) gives 1.3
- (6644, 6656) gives 0.9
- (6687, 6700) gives 0.6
